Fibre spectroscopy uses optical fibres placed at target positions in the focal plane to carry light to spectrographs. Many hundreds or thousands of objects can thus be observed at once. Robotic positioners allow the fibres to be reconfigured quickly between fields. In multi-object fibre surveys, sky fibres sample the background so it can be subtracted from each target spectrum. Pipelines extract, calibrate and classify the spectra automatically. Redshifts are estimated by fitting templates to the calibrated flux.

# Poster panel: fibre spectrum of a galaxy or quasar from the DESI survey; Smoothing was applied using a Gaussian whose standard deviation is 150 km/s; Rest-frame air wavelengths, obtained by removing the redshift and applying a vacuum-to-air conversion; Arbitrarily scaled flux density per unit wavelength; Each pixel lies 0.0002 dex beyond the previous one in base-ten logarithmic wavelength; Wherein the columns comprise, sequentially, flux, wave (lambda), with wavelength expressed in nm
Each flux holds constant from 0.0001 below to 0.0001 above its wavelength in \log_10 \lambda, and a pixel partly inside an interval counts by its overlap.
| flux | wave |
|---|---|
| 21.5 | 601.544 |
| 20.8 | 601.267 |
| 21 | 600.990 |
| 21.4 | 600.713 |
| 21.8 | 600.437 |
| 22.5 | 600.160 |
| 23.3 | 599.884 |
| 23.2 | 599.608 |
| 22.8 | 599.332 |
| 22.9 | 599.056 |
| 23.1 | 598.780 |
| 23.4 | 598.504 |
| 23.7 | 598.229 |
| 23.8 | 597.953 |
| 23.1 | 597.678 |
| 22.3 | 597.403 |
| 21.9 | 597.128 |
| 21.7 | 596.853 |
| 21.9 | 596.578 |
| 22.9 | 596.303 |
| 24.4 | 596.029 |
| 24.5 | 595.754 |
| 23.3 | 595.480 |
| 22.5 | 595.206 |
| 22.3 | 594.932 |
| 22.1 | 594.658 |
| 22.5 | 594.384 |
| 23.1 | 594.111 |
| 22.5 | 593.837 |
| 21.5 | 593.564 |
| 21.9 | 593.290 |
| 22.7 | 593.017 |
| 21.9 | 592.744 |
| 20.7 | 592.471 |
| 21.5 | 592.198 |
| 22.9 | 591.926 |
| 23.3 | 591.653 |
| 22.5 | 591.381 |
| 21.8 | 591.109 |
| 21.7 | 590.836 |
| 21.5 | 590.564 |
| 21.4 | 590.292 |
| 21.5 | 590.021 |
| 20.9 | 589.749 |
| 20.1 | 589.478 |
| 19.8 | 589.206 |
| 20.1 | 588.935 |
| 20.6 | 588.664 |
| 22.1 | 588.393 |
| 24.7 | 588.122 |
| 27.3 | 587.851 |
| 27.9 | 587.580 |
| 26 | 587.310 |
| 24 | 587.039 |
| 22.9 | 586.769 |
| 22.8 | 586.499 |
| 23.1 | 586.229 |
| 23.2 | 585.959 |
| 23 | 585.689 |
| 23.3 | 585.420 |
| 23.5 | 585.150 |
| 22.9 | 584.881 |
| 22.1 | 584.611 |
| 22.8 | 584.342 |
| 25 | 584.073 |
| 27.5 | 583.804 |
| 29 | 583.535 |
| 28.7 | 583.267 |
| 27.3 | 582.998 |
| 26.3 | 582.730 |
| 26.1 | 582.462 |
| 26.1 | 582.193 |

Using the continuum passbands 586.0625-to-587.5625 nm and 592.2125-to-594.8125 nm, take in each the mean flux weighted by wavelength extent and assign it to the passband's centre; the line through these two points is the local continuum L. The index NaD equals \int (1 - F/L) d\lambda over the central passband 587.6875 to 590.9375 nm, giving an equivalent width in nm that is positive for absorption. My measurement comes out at 0.21 nm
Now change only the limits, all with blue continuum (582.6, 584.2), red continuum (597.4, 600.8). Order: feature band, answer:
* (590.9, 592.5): 0.179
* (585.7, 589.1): 0.329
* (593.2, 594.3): 0.096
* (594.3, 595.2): 0.068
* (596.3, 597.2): 0.060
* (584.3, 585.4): 0.165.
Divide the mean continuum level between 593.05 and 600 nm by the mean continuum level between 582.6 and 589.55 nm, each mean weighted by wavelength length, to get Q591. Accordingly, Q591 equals 0.9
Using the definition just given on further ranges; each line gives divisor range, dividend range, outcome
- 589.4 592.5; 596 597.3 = 1.03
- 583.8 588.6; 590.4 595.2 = 0.92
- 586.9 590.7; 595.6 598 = 1.01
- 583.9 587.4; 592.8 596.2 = 0.97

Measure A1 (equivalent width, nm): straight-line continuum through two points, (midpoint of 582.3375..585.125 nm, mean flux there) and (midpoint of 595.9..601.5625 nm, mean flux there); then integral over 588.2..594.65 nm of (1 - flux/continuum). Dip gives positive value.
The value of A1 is 0.63 nm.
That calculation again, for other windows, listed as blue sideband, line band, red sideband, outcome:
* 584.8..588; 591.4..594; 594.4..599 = 0.142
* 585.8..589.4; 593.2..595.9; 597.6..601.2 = 0.041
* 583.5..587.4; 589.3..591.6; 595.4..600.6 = 0.203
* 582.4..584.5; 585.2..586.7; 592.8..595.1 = 0.144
